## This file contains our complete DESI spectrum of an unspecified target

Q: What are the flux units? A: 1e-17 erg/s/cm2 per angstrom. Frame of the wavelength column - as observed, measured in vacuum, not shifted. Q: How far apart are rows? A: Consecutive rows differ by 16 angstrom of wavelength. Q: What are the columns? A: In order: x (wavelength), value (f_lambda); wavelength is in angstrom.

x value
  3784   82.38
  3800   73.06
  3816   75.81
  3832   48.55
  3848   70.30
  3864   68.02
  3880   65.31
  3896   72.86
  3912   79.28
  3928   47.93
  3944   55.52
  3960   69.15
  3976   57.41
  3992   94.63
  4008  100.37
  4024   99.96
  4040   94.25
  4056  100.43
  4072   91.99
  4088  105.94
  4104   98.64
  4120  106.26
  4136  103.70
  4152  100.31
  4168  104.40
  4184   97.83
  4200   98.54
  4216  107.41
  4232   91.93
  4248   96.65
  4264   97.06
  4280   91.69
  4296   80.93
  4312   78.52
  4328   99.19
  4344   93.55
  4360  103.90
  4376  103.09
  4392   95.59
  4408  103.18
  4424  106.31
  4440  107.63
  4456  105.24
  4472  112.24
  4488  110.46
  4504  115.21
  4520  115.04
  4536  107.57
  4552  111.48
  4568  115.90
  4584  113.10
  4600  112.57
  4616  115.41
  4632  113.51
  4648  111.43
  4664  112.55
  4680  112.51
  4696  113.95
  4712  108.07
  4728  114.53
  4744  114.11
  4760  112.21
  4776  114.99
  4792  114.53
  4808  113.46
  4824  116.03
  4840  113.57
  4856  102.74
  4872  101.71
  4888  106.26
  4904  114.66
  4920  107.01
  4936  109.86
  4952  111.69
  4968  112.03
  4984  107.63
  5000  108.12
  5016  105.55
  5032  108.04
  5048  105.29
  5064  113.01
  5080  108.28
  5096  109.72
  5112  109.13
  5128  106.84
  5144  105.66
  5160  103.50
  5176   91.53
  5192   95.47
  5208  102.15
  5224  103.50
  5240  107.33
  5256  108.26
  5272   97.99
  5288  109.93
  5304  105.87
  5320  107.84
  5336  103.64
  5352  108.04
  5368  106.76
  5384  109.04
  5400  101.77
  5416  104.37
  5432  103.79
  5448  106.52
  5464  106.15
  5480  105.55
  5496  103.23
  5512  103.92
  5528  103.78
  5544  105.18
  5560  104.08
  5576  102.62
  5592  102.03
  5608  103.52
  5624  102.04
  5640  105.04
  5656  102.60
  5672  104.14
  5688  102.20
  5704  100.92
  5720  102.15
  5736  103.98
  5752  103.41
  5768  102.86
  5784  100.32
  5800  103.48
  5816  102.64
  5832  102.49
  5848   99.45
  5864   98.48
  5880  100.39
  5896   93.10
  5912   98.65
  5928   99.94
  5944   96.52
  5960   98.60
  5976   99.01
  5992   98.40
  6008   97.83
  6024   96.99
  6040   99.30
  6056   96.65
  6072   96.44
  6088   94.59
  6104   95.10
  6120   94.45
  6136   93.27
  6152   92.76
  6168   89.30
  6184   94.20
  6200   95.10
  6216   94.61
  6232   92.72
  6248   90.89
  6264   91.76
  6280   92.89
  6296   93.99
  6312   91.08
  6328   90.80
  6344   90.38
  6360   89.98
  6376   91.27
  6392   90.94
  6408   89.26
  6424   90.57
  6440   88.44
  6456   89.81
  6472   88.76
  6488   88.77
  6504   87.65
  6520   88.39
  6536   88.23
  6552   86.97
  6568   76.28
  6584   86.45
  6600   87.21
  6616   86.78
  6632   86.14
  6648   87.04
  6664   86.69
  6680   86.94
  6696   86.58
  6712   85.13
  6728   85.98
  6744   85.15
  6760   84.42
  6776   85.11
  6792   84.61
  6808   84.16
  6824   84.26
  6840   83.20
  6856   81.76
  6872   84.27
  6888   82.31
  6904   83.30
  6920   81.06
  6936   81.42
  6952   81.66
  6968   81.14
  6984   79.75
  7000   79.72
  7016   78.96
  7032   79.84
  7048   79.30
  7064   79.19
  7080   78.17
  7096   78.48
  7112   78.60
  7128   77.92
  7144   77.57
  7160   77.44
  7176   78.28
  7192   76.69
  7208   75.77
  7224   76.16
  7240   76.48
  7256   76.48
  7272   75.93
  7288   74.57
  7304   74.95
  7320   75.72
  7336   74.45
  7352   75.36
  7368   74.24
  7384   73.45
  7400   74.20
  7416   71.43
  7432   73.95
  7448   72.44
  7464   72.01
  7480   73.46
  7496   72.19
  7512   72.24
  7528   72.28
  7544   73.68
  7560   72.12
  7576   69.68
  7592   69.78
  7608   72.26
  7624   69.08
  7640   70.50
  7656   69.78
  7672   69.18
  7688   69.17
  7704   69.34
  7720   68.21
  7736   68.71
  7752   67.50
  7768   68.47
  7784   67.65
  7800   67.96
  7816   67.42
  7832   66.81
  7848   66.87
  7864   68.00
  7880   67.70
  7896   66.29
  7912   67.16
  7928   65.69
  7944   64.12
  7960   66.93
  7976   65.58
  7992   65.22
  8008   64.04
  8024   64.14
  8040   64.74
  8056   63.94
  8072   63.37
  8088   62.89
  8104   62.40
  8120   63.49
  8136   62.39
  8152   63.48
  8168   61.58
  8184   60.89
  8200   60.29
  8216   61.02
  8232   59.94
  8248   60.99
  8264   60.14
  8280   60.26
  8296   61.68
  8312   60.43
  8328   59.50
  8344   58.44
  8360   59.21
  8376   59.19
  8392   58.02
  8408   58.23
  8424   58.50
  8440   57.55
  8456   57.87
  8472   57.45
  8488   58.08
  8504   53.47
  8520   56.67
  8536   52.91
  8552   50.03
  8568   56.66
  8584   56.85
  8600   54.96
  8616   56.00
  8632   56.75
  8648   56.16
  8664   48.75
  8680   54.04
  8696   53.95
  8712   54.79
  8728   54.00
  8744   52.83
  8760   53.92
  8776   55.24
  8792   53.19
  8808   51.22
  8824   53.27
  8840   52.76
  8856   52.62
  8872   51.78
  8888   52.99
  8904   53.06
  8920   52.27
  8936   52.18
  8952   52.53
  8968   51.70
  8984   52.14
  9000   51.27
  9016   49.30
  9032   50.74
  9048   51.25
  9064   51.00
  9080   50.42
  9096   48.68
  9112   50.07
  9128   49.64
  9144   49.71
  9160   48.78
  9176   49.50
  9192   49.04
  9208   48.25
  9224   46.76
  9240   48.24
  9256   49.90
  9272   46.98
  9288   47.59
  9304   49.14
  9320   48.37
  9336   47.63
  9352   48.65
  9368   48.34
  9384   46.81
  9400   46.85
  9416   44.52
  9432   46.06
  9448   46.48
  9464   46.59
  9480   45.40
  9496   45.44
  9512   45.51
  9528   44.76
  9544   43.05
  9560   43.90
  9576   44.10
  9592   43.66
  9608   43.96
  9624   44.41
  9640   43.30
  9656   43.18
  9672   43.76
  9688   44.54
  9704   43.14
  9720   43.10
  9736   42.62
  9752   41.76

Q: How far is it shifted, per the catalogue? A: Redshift 0.00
